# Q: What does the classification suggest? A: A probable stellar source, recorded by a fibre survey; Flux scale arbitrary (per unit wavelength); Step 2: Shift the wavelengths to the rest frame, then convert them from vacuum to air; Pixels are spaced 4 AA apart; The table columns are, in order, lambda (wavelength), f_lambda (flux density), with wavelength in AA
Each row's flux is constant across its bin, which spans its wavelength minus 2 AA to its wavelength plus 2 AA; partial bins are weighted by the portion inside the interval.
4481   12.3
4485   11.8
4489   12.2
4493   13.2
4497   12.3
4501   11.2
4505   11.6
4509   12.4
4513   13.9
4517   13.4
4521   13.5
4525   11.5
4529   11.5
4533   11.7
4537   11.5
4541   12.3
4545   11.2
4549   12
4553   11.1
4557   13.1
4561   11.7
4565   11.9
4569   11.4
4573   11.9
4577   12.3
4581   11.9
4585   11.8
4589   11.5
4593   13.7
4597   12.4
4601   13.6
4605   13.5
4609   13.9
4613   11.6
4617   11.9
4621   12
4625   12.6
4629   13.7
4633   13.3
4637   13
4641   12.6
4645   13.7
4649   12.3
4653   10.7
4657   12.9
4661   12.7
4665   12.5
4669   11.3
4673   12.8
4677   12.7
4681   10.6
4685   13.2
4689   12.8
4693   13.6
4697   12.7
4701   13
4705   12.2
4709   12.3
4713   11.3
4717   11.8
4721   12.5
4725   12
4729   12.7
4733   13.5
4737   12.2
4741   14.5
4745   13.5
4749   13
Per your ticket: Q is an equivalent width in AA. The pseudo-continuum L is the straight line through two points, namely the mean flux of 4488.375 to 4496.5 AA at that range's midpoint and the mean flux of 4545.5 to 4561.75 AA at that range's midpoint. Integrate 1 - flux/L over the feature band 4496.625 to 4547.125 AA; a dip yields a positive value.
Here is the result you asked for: 0.76 AA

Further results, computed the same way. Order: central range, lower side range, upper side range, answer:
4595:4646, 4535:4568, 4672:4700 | -2.7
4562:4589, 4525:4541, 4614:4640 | 0.6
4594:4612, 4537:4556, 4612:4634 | -1.4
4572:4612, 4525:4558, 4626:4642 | -0.4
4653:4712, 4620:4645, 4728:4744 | 3.0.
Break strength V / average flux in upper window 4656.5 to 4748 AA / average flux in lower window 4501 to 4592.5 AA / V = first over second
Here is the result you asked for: 1.0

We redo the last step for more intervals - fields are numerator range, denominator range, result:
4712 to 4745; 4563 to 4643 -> 1.01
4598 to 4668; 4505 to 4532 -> 1.01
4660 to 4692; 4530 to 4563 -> 1.05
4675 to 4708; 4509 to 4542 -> 1.01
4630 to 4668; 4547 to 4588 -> 1.06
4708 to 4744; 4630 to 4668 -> 1.00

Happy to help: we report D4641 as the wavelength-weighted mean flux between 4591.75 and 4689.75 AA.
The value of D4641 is 12.6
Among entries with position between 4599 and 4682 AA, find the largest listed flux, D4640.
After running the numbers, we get 13.9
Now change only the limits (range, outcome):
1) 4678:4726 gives 13.6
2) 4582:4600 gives 13.7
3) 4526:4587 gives 13.1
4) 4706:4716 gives 12.3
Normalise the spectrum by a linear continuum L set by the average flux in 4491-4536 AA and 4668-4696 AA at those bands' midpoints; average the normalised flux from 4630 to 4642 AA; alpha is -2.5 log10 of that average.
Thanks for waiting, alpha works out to -0.05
